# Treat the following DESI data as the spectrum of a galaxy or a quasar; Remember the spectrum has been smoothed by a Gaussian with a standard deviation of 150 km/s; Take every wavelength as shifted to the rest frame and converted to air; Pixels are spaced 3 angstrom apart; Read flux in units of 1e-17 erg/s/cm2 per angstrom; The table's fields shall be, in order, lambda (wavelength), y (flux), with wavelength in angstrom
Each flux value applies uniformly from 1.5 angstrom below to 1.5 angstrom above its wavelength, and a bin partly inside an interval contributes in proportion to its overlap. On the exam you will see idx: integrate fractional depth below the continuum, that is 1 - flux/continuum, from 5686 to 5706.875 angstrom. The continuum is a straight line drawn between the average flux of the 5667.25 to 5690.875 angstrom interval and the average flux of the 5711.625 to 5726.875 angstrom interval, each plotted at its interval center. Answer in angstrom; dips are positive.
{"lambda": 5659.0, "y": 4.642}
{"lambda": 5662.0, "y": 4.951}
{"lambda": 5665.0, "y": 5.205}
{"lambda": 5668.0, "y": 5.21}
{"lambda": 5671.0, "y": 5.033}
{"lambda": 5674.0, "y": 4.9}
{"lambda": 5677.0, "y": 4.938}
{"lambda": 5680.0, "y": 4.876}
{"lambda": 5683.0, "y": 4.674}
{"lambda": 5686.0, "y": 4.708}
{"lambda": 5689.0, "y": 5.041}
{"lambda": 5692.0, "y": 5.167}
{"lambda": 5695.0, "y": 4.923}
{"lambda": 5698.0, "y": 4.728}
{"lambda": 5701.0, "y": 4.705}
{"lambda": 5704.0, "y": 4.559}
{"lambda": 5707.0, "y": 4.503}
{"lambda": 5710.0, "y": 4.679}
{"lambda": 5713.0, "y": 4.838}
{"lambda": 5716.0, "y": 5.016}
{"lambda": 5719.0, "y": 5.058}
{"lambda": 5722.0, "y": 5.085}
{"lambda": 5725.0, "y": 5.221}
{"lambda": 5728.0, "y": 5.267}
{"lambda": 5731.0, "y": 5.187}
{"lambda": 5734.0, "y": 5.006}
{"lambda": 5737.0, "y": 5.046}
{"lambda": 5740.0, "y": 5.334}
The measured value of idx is 0.6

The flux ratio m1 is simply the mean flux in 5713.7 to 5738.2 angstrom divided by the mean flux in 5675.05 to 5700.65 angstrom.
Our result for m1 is 1.05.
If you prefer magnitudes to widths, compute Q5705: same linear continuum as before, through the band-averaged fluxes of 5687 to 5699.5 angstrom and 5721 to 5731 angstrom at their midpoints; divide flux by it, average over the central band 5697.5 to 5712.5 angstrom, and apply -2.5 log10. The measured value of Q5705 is 0.09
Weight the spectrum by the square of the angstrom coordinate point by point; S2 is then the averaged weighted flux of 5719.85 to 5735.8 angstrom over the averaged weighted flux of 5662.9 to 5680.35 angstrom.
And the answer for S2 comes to 1.04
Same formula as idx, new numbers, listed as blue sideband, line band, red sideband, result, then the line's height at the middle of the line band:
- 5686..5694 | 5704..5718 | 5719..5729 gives 1.0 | 5.11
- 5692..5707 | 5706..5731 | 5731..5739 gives -0.3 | 4.92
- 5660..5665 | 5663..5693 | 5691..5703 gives -0.2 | 4.93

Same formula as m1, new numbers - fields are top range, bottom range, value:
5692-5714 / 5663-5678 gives 0.94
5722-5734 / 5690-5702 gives 1.06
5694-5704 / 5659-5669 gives 0.94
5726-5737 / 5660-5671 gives 1.01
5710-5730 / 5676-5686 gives 1.05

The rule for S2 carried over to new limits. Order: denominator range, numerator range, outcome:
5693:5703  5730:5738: 1.07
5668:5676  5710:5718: 0.99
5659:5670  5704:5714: 0.93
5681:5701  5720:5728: 1.08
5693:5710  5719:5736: 1.10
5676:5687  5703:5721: 1.01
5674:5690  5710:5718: 1.02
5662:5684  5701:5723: 0.98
